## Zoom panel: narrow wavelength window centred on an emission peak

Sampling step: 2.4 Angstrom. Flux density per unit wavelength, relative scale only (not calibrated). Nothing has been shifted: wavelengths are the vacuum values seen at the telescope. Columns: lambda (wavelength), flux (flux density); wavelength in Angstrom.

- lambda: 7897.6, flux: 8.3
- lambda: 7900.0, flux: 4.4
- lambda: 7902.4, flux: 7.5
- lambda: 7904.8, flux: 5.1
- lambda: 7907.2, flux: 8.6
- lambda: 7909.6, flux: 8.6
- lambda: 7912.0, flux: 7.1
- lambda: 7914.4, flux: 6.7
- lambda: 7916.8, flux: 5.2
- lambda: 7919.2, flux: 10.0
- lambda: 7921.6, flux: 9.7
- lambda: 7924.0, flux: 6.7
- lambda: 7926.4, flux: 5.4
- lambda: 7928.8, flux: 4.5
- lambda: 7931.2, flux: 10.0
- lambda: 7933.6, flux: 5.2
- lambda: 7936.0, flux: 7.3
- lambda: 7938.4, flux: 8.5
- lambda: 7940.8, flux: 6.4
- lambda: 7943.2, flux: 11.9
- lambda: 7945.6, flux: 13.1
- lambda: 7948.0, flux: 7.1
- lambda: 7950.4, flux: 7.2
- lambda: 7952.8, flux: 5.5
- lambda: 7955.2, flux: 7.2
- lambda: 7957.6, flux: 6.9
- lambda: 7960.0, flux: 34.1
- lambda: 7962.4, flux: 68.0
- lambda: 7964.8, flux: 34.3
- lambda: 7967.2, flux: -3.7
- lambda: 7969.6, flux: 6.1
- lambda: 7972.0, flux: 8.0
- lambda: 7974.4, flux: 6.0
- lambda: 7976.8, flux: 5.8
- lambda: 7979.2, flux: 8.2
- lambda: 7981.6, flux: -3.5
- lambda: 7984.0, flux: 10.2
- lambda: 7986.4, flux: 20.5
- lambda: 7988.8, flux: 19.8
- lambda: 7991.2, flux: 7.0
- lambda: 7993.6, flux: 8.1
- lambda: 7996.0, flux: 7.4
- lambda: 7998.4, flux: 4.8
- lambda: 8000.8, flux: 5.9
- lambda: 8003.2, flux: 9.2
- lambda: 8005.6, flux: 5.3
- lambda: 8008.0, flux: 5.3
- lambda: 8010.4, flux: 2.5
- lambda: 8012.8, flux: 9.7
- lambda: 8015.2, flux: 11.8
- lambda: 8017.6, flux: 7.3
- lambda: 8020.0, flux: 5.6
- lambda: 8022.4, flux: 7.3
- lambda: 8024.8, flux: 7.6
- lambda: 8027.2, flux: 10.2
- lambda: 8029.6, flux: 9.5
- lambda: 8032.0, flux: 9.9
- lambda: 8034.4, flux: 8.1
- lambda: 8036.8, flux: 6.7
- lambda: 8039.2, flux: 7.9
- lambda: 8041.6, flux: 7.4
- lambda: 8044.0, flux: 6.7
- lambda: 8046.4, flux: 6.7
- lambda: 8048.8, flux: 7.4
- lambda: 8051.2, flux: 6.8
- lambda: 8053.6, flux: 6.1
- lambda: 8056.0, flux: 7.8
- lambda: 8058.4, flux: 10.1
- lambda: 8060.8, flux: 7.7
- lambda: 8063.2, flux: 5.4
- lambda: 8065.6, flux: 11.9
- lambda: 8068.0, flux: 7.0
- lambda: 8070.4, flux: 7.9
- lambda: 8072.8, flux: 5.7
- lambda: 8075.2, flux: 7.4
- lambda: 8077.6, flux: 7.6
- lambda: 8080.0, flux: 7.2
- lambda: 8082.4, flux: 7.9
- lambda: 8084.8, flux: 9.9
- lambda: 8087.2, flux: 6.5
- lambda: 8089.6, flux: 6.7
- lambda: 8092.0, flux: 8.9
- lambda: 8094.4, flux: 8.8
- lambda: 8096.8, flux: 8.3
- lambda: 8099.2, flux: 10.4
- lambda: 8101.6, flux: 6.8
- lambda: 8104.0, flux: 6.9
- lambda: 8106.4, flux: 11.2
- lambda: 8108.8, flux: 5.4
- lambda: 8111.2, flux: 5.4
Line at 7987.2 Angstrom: [N II]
